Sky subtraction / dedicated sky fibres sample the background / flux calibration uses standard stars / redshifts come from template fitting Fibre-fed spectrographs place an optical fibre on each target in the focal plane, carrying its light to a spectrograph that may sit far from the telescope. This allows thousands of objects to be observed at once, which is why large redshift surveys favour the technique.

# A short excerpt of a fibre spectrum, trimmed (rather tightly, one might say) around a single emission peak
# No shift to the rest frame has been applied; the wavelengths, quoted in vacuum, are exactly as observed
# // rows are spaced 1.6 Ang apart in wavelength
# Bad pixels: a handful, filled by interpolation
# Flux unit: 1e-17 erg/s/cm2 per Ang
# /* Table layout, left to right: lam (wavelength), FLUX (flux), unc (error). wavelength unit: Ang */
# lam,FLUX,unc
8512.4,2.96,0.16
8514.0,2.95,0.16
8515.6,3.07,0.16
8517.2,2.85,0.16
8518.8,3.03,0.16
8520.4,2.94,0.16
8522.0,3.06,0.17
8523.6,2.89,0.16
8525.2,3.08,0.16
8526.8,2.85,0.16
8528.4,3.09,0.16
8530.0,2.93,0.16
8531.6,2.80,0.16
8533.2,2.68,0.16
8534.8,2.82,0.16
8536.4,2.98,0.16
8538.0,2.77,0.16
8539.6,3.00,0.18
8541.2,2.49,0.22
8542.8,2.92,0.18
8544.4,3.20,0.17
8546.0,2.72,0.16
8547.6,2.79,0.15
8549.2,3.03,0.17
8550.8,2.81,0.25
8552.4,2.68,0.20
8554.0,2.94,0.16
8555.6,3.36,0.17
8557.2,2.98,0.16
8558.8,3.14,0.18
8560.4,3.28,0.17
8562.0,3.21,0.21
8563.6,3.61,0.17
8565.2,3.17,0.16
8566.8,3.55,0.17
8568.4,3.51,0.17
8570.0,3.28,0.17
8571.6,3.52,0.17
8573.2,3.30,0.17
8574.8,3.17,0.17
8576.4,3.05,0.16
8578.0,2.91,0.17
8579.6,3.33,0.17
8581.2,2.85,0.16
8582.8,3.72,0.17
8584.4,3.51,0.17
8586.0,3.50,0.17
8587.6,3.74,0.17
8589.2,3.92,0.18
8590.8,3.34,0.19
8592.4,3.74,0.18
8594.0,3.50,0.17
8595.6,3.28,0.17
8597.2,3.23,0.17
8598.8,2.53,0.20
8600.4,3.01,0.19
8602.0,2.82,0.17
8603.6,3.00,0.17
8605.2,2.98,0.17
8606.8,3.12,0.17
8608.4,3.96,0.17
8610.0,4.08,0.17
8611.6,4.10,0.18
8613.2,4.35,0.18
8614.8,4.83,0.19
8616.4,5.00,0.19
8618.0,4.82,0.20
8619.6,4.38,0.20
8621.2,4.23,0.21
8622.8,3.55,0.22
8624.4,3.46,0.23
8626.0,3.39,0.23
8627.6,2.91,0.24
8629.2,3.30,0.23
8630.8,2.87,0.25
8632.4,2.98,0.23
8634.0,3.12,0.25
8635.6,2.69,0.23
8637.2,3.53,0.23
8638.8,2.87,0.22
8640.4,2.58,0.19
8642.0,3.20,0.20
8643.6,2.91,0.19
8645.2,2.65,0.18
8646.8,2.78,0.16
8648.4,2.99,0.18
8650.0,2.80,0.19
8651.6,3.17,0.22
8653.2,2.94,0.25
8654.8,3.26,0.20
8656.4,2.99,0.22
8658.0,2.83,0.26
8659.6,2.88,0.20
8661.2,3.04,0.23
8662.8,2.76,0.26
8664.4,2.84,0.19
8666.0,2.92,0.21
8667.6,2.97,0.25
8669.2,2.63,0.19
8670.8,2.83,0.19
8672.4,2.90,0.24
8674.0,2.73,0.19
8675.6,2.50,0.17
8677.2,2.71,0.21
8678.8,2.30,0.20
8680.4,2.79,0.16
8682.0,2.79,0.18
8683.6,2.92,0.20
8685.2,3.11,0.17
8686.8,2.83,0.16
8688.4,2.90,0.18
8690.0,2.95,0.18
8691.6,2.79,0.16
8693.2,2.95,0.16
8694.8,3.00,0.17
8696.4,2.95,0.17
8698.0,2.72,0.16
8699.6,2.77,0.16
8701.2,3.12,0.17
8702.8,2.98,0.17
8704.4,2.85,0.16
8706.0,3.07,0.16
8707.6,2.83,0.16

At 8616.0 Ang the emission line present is [N II]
